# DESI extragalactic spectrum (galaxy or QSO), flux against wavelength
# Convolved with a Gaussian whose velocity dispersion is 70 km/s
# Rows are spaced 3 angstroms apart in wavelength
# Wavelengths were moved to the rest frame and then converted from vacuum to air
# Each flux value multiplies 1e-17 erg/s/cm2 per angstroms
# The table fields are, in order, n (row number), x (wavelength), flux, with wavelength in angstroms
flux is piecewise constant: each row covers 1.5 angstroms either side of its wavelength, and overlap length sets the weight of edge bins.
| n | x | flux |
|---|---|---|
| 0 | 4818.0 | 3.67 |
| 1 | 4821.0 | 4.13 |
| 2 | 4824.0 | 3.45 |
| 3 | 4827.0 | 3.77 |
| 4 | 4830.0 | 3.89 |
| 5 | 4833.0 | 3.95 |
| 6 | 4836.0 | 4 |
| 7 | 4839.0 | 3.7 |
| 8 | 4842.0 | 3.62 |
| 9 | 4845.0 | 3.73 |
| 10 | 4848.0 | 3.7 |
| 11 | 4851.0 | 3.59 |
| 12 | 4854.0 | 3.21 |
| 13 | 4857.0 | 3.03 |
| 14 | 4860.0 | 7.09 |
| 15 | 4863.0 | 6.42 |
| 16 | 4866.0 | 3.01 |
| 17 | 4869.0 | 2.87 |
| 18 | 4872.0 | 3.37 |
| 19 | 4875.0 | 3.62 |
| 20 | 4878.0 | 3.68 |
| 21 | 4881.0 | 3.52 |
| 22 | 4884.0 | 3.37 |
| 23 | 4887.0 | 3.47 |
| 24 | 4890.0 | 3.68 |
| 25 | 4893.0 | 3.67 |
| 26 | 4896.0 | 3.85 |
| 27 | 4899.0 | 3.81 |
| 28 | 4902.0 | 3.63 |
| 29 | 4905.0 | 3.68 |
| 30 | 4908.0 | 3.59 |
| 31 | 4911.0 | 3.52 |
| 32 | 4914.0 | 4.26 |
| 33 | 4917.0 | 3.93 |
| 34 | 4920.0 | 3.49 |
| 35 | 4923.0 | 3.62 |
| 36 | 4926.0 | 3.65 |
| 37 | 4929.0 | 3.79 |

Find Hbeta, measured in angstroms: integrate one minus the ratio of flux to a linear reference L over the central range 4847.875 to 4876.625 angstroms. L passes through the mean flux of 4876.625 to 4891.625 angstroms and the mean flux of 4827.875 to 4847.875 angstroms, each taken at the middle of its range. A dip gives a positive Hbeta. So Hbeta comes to -2.6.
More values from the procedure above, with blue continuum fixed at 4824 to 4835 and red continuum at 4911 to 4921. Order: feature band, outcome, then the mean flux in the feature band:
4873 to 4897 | 1.5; 3.6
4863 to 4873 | 0.7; 3.57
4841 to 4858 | 1.5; 3.49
